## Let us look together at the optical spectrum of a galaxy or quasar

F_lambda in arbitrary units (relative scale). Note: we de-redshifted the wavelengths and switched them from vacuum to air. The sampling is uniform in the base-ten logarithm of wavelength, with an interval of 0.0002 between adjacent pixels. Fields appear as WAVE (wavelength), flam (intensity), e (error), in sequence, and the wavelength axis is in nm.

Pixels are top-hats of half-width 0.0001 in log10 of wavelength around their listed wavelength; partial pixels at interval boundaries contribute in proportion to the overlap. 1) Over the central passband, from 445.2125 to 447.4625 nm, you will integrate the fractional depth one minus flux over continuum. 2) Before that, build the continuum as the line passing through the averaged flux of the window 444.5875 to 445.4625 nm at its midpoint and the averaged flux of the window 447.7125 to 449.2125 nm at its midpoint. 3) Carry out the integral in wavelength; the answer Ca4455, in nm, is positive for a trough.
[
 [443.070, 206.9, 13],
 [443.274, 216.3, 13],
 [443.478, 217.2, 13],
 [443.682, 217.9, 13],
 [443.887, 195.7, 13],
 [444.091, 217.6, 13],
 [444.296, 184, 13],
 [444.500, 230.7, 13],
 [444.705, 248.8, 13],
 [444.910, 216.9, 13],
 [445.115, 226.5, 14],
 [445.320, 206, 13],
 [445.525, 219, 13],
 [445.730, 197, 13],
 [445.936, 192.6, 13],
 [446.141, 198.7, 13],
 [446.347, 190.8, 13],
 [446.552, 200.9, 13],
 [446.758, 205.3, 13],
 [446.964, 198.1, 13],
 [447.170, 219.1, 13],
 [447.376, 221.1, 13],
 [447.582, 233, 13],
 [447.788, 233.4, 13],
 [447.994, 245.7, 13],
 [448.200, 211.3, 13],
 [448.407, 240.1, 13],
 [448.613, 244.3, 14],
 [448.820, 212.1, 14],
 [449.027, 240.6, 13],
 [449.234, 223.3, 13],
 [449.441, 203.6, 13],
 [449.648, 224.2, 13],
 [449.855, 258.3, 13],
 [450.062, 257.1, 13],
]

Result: 0.23 nm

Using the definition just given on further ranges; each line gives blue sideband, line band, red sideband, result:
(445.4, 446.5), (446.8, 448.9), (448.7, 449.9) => -0.11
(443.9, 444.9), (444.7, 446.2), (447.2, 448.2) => 0.07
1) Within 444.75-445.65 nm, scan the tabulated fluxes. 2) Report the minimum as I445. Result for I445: 206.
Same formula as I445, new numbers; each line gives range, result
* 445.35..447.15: 190.8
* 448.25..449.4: 212.1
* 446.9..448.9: 198.1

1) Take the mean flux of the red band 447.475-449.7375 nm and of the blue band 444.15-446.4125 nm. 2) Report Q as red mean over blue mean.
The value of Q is 1.1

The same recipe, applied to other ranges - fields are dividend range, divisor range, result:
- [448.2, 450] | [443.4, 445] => 1.07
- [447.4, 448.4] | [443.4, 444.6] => 1.10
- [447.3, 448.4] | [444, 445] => 1.05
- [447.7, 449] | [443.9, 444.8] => 1.06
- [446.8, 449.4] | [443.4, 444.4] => 1.09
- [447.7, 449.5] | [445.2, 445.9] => 1.11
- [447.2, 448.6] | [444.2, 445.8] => 1.07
